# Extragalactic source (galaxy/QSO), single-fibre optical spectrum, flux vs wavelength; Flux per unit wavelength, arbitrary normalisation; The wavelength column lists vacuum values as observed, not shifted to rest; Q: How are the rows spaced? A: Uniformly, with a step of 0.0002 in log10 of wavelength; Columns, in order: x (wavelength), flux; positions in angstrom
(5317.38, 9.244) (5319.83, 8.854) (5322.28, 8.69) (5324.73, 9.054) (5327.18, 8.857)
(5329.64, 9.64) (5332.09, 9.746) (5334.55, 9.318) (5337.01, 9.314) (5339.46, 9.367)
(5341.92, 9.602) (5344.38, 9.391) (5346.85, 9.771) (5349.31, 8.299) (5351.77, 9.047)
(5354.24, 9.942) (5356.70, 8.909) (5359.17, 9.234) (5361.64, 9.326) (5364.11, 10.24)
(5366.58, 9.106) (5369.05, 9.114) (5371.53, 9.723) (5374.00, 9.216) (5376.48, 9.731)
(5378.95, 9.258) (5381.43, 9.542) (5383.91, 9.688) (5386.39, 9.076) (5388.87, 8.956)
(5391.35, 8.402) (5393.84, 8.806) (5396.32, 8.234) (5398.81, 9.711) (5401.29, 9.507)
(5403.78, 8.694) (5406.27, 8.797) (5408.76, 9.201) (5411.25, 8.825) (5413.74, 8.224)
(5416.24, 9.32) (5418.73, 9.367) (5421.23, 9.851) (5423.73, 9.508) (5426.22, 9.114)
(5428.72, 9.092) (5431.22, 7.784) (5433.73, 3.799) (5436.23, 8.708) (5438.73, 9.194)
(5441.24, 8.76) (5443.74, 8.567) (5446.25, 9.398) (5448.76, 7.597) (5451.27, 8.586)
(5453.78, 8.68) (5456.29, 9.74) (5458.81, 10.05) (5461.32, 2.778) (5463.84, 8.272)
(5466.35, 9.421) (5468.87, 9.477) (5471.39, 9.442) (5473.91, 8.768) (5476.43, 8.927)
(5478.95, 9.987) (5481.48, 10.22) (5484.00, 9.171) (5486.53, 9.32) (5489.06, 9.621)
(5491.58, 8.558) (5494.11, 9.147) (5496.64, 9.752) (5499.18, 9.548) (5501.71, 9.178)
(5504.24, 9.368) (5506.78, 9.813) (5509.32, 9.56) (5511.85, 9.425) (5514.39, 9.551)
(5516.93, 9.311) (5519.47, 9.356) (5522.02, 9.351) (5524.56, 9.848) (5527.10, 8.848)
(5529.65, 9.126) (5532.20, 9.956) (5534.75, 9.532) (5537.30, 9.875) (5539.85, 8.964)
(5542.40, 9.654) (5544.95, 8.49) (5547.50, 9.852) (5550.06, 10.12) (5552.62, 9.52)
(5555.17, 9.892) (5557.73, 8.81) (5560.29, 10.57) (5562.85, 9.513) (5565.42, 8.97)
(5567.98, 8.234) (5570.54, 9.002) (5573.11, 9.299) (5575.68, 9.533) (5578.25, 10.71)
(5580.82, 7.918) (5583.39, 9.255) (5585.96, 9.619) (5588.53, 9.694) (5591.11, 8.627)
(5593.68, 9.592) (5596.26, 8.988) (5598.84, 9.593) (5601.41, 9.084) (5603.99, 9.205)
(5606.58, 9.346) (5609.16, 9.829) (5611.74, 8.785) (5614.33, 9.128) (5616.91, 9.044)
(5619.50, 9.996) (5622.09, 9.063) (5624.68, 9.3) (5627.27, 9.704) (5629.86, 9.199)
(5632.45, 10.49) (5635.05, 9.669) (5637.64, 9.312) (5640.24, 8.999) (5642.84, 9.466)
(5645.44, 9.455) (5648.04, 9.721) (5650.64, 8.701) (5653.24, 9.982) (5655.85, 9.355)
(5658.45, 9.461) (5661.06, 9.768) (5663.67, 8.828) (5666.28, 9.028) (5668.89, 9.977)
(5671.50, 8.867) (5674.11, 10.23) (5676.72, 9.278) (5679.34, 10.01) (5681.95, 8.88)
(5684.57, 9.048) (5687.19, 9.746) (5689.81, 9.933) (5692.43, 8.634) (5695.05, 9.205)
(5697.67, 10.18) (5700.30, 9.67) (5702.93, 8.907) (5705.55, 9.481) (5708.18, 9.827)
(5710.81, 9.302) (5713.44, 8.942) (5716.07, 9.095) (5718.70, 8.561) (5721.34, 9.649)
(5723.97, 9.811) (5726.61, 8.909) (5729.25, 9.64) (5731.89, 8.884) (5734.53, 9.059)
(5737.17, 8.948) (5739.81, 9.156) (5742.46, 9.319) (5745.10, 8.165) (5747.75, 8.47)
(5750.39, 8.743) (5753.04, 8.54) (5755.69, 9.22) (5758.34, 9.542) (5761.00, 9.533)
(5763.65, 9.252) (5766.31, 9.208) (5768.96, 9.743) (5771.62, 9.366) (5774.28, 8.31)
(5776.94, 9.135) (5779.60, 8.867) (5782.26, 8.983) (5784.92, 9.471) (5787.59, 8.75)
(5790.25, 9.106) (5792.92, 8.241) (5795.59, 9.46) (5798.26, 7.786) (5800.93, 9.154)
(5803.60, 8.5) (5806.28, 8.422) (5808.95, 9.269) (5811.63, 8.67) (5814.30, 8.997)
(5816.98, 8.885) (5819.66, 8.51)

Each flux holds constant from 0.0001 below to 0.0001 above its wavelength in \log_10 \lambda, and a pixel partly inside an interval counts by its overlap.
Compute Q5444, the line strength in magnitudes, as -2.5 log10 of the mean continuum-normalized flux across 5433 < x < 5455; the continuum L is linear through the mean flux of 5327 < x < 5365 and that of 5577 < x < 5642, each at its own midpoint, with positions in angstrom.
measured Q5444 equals 0.14 mag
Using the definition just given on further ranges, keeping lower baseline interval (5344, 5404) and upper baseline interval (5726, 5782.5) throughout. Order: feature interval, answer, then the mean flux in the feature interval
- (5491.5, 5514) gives -0.03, 9.42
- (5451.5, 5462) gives 0.13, 8.16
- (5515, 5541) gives -0.03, 9.42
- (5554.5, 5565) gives -0.05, 9.62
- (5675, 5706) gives -0.04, 9.42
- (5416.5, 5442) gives 0.08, 8.54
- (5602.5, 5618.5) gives -0.01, 9.23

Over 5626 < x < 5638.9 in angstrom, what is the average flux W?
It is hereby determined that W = 9.68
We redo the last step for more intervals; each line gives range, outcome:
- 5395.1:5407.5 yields 8.99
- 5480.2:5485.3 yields 9.68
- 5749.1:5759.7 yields 9.01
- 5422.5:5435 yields 7.86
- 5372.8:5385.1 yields 9.49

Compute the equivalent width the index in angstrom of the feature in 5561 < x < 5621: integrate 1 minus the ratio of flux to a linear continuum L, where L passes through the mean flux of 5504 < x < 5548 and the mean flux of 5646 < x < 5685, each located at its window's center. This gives 1.0 angstrom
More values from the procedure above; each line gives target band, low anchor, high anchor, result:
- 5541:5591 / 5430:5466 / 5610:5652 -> -2.7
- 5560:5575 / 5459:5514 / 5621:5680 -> 0.1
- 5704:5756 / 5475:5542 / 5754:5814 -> 0.0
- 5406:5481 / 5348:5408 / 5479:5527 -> 5.4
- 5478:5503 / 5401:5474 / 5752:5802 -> -2.2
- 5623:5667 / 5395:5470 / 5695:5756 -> -2.1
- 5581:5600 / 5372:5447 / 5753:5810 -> -0.7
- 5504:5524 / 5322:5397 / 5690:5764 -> -0.6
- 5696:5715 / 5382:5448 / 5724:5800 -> -1.0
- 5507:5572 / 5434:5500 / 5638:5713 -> -2.8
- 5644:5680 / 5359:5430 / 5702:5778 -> -1.3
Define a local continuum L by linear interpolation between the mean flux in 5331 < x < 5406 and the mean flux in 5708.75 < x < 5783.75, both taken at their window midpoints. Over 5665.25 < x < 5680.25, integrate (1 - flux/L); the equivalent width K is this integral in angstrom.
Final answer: -0.7 angstrom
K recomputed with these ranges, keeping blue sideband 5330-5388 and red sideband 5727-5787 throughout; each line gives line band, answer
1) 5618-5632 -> -0.5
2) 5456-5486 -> 1.5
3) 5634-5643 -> -0.2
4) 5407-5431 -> 0.6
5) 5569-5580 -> -0.4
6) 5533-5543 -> -0.3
